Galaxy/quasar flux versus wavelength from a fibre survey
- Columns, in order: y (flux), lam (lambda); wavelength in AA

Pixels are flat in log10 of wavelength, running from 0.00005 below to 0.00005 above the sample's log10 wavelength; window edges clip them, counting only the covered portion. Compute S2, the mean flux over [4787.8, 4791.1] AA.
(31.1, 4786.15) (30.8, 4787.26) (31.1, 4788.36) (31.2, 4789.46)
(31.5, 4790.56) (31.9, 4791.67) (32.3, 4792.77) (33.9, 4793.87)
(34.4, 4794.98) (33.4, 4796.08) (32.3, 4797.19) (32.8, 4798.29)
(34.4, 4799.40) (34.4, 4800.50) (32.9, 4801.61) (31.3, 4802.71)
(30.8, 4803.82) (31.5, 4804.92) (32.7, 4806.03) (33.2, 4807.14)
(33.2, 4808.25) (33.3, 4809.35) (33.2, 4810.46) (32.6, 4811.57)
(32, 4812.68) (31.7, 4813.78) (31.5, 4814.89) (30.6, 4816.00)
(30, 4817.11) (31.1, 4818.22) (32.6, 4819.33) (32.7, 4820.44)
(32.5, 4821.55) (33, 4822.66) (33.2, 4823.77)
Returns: 31.3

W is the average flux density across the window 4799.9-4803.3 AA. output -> 32.9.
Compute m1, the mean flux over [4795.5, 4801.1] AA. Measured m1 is 33.5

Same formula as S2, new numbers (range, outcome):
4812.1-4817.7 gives 31.2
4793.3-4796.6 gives 33.9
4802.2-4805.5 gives 31.2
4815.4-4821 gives 31.4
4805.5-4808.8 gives 33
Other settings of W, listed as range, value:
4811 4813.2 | 32.2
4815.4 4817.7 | 30.3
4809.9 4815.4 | 32.2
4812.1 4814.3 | 32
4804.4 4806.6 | 32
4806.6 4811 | 33.2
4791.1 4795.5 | 33.1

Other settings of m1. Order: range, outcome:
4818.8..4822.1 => 32.6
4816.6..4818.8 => 30.6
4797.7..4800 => 33.7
